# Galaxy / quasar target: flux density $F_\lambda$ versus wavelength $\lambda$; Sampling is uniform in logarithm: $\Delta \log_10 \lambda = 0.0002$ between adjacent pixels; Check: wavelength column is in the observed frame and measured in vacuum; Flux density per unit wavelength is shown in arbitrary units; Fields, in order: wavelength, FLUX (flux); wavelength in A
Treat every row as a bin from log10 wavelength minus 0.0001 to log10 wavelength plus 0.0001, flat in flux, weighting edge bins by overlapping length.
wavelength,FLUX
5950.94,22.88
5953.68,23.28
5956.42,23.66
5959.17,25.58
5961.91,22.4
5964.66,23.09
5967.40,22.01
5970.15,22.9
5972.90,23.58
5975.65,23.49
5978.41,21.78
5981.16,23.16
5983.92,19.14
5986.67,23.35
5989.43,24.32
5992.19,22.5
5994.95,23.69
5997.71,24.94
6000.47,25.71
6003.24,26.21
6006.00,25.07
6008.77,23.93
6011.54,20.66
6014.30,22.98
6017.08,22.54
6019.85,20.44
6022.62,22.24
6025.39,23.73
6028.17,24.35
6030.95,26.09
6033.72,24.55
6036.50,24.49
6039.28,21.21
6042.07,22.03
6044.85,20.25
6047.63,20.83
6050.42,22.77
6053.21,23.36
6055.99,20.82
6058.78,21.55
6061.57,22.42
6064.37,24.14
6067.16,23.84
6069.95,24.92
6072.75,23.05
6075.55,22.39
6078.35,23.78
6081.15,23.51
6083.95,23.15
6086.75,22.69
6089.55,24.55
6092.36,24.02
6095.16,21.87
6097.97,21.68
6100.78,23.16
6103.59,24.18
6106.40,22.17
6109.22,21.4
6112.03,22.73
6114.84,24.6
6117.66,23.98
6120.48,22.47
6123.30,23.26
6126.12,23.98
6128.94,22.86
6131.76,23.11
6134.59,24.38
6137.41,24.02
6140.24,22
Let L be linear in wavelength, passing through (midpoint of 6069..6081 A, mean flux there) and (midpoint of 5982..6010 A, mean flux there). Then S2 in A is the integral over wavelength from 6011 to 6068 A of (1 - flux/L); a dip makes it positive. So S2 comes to 2.40 A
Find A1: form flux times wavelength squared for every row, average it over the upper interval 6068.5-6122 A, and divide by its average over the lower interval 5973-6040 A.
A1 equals 1.0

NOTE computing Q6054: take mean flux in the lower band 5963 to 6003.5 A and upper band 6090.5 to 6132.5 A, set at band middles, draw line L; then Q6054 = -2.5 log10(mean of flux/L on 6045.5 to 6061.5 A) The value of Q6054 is 0.06 mag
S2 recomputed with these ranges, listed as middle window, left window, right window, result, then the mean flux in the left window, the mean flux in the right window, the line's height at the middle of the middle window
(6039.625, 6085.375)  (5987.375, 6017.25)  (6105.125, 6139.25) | 1.8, 23.9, 23.2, 23.6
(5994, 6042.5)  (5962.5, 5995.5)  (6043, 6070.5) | -2.3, 22.7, 22.4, 22.6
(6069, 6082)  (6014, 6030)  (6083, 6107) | -0.3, 22.8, 23.1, 23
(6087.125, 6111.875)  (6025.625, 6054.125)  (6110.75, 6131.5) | 0.5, 23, 23.4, 23.3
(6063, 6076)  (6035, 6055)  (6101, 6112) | -0.8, 22.1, 22.7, 22.3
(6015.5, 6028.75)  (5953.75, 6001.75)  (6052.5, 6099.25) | 0.3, 23.3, 23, 23.2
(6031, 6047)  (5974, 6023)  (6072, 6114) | 0.2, 23.1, 23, 23.1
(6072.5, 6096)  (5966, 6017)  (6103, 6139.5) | 0.0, 23.3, 23.3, 23.3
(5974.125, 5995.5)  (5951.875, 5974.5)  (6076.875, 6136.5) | 0.6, 23.3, 23.2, 23.3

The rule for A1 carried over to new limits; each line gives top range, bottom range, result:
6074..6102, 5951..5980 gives 1.04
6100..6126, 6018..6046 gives 1.04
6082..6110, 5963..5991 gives 1.05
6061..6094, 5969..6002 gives 1.05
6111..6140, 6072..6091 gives 1.02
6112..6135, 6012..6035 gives 1.04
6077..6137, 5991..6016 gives 1.00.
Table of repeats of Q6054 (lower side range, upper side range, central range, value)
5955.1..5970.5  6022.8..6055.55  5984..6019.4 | -0.02 mag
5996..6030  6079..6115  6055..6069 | 0.03 mag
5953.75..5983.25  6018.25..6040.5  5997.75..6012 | -0.06 mag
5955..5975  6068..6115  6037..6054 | 0.07 mag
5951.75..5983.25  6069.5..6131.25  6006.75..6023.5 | 0.04 mag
